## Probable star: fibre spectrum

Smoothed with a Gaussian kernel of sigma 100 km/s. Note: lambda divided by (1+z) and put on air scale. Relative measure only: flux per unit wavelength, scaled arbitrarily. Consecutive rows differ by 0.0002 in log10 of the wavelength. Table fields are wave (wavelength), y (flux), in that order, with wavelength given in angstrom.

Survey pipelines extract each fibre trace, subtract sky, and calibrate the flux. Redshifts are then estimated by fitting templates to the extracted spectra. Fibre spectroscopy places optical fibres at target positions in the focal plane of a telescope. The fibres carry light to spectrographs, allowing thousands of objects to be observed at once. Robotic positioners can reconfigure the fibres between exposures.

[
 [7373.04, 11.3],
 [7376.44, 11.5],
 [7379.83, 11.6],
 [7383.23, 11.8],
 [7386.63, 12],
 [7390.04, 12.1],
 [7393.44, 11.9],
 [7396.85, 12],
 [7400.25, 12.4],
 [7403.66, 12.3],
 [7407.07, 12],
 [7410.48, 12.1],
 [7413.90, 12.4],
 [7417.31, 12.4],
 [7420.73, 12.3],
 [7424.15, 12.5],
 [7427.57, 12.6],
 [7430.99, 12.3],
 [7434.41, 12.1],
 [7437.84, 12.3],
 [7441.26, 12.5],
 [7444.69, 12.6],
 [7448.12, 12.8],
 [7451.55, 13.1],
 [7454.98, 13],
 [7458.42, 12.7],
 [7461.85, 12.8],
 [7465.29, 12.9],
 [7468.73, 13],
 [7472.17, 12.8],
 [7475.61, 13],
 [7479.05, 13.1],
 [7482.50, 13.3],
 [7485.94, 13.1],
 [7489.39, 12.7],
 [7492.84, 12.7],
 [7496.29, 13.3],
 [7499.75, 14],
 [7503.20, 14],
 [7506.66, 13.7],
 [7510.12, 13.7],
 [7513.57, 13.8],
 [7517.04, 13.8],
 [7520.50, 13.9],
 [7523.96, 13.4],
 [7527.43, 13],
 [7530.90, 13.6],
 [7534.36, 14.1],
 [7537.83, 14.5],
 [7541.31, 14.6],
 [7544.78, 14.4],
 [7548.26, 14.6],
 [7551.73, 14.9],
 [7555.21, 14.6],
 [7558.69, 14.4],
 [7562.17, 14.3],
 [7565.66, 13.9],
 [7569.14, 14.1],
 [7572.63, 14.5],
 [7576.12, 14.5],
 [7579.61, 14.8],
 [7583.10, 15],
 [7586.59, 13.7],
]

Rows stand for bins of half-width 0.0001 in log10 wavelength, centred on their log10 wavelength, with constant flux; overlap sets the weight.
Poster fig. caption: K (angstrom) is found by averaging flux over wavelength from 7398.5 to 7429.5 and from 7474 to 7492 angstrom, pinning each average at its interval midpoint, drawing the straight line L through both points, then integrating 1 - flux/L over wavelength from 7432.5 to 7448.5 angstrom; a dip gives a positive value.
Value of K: 0.2 angstrom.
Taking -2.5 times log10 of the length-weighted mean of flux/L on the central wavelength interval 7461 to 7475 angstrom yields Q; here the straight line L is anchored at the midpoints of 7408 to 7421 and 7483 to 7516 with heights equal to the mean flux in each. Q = 0.01 mag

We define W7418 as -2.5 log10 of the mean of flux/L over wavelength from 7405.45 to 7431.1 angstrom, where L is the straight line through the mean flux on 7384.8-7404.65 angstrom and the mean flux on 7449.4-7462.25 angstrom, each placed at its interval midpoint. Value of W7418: 0.008 mag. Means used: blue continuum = 12.1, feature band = 12.3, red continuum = 12.9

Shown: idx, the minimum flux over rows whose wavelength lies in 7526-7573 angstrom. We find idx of 13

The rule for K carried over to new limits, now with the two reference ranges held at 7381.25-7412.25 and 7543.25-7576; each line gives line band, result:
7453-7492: 0.63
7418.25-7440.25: 0.30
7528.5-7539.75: 0.03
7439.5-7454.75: 0.02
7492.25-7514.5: -0.06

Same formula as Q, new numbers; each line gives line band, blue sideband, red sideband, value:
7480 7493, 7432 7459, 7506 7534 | 0.02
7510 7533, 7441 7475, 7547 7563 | 0.03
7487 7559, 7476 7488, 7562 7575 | -0.02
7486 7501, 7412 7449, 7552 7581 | 0.02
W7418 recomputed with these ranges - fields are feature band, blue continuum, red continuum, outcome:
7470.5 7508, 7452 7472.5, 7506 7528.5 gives 0.001 mag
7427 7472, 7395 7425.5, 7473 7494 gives -0.002 mag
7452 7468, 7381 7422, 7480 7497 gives -0.013 mag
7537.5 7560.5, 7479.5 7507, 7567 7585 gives -0.032 mag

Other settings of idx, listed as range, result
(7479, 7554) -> 12.7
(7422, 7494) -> 12.1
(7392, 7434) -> 11.9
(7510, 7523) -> 13.7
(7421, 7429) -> 12.5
